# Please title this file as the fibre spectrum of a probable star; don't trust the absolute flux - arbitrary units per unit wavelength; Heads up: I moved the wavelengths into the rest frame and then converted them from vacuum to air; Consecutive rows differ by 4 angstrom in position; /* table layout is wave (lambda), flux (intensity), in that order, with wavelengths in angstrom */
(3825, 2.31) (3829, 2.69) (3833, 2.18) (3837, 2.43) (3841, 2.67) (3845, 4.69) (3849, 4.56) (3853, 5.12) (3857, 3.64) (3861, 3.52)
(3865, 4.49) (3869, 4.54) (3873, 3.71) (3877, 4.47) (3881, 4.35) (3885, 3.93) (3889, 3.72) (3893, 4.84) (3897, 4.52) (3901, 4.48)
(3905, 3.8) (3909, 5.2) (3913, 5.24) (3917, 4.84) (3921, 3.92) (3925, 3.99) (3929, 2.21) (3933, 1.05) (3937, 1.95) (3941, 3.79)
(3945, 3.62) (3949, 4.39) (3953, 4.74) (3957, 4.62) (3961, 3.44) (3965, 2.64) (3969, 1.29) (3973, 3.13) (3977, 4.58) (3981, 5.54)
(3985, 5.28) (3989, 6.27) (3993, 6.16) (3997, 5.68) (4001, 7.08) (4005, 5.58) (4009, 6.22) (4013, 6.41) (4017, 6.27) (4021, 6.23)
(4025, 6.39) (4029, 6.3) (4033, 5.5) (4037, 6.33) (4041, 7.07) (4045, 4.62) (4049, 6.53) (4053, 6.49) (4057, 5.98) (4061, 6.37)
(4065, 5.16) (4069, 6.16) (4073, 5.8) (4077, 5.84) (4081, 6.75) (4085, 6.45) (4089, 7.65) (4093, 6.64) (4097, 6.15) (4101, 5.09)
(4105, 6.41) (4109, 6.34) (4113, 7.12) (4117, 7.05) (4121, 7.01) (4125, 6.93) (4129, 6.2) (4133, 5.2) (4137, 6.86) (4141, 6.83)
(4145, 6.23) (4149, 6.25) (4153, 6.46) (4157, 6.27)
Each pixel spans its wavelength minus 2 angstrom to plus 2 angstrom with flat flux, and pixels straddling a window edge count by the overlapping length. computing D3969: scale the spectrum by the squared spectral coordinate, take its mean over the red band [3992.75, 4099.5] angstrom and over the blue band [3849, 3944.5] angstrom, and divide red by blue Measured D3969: 1.69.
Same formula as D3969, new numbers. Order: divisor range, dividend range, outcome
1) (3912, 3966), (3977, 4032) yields 1.74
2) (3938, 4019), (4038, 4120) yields 1.37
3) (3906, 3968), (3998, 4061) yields 1.77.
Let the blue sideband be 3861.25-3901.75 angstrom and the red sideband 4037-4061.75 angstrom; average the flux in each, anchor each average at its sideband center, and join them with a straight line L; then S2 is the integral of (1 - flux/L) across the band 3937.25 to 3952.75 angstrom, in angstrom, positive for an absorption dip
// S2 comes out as 3.7 angstrom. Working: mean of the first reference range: 4.27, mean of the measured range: 3.8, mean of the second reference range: 6.18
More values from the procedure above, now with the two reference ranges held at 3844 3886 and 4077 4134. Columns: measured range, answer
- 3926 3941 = 8.4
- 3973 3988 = 1.1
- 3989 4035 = -4.4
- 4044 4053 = 0.1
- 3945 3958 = 1.6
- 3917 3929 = 2.5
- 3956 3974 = 7.8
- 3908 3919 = -0.8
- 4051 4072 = 0.2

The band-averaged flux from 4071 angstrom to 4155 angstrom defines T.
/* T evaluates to 6.44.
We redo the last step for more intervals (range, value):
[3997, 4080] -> 6.11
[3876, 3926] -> 4.41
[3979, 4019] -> 6.05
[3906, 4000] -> 4.1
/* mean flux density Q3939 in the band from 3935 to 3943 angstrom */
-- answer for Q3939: 2.87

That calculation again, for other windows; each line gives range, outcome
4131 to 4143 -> 6.3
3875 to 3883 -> 4.41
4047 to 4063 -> 6.34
